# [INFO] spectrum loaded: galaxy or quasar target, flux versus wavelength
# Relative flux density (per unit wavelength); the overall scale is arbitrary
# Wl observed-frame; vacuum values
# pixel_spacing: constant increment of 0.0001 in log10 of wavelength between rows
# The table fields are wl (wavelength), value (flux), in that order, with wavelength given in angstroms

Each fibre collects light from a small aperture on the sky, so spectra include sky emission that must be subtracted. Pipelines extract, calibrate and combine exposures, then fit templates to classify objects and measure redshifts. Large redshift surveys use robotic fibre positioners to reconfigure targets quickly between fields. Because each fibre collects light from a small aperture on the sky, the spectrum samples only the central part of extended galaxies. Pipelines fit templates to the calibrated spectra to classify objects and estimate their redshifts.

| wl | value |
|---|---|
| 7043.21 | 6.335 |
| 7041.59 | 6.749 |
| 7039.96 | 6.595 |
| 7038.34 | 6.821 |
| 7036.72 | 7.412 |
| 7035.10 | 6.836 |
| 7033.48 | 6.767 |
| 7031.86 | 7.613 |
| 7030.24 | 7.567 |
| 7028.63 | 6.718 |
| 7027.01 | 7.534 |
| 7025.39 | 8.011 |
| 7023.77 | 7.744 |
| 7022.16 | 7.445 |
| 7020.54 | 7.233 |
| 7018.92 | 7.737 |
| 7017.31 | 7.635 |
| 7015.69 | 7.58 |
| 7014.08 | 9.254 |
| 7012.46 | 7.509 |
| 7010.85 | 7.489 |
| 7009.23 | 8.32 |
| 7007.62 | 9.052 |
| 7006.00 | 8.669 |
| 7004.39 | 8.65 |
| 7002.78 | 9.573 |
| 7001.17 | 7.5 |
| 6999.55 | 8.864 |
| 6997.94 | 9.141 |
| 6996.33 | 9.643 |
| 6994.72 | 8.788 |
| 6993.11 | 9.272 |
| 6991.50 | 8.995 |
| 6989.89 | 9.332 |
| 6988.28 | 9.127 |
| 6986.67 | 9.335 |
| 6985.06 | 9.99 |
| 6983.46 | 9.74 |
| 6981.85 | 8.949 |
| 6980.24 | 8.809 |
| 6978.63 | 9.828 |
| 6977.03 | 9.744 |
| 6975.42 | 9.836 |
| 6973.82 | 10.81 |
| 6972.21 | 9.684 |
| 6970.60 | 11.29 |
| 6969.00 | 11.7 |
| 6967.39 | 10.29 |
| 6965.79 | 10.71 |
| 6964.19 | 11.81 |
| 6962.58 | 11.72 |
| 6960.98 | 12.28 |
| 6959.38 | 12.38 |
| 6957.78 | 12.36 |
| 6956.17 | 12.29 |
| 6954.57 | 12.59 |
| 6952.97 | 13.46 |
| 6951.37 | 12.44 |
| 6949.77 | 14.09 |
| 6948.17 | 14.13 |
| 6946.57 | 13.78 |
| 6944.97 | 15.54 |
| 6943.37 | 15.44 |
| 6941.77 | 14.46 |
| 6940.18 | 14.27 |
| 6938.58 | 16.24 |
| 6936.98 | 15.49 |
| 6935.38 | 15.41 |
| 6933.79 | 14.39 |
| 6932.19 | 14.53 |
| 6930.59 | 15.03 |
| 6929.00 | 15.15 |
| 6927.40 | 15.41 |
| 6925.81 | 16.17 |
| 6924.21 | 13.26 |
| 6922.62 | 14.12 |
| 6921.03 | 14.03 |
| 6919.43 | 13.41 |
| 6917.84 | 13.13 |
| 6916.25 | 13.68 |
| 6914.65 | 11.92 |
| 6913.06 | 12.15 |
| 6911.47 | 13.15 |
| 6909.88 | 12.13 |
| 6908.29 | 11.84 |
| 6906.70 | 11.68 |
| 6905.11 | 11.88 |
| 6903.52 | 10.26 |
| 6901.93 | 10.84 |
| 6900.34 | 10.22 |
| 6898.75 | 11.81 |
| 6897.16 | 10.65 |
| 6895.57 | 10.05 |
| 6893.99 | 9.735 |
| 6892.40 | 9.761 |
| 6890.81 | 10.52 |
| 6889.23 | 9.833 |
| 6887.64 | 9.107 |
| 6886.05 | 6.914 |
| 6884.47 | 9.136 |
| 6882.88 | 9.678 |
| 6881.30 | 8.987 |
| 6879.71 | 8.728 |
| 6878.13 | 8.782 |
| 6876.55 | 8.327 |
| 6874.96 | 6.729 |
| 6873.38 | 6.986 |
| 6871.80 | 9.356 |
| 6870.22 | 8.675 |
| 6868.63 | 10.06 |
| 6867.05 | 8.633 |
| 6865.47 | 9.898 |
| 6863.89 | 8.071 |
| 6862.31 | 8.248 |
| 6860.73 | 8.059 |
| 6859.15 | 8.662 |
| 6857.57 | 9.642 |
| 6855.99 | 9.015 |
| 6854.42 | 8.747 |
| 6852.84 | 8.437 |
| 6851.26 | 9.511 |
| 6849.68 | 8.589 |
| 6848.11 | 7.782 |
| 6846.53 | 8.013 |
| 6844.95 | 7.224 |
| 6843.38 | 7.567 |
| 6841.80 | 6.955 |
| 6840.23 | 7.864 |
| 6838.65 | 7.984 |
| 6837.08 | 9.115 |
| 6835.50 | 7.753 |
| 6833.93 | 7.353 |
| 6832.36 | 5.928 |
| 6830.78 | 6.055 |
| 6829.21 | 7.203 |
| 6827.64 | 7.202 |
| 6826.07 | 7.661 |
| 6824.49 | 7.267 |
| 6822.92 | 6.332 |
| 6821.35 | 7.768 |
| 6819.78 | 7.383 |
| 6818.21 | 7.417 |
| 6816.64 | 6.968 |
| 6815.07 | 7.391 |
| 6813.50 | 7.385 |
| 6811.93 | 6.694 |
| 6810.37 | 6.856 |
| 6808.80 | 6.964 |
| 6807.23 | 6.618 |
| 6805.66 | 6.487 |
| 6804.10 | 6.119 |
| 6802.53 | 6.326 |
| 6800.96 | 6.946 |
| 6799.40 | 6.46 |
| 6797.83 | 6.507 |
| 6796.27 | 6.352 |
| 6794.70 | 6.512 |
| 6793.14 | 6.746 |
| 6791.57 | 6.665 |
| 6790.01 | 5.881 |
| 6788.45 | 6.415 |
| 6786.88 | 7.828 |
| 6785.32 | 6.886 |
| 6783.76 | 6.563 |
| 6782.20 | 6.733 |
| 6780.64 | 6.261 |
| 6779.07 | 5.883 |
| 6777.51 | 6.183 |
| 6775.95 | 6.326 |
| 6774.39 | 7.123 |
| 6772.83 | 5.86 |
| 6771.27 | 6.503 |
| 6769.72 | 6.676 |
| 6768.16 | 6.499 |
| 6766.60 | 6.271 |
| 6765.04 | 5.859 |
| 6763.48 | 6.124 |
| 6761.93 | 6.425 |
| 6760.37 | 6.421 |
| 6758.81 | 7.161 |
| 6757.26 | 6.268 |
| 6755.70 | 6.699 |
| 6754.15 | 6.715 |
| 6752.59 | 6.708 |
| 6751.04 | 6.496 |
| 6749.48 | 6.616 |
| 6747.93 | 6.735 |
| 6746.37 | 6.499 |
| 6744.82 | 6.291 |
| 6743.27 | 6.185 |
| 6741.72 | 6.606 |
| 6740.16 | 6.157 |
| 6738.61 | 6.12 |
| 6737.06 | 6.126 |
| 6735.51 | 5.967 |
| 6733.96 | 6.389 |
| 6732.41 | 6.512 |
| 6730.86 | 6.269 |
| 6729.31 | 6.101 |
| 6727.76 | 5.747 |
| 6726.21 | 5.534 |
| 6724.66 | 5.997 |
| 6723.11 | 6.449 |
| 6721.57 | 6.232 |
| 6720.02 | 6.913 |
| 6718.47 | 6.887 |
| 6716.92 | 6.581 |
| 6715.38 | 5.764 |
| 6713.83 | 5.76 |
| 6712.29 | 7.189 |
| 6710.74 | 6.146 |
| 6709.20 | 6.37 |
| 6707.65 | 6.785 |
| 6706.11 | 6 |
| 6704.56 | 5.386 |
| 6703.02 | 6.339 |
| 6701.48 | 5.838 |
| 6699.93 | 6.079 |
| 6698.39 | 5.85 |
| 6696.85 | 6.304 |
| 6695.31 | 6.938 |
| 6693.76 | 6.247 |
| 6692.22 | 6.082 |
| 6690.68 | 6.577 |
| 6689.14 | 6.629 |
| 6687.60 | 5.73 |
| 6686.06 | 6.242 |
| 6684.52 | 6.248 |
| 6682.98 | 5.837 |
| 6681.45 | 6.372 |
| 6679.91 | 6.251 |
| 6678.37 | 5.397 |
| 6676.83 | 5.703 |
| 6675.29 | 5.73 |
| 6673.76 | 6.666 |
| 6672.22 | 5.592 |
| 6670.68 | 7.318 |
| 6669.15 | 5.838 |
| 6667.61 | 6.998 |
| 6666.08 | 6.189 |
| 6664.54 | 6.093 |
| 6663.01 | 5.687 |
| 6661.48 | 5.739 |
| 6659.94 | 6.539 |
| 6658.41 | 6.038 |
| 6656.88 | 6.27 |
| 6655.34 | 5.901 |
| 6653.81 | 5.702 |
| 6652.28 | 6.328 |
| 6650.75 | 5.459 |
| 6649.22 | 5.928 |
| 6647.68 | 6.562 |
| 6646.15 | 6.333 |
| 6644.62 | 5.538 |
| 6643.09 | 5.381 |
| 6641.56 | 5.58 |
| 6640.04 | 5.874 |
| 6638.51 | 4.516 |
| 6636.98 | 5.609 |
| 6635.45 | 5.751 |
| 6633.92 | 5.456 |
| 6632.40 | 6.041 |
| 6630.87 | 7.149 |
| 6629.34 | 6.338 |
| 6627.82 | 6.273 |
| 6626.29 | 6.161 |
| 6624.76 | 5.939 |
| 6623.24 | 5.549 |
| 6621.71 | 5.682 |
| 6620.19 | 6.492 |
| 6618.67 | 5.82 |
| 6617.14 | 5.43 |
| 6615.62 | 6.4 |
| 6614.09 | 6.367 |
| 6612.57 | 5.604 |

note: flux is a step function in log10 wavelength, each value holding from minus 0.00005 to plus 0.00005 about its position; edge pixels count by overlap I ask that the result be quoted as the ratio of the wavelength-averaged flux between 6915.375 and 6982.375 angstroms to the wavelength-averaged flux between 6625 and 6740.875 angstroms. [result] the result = 2.1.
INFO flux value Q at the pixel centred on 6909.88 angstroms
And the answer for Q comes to 12.13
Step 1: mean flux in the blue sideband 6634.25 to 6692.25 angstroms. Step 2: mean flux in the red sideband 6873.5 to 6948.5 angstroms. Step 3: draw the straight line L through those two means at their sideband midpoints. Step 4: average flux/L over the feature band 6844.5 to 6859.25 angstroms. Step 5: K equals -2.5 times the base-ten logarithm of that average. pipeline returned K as 0.23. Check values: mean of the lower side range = 6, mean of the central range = 8.59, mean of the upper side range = 12.1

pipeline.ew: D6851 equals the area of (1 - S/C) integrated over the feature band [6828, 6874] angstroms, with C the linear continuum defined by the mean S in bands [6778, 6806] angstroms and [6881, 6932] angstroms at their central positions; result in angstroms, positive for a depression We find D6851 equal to 5.3 angstroms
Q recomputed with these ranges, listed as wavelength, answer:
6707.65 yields 6.785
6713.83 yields 5.76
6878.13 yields 8.782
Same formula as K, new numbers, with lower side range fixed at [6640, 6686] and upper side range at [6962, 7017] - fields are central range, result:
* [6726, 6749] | 0.10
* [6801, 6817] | 0.12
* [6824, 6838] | 0.07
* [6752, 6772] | 0.09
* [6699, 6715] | 0.06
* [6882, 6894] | -0.12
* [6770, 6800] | 0.12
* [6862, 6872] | -0.11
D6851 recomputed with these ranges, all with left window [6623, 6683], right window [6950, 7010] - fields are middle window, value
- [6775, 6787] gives 1.8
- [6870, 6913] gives -3.8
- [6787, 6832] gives 6.8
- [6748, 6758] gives 1.0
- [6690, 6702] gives 0.6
